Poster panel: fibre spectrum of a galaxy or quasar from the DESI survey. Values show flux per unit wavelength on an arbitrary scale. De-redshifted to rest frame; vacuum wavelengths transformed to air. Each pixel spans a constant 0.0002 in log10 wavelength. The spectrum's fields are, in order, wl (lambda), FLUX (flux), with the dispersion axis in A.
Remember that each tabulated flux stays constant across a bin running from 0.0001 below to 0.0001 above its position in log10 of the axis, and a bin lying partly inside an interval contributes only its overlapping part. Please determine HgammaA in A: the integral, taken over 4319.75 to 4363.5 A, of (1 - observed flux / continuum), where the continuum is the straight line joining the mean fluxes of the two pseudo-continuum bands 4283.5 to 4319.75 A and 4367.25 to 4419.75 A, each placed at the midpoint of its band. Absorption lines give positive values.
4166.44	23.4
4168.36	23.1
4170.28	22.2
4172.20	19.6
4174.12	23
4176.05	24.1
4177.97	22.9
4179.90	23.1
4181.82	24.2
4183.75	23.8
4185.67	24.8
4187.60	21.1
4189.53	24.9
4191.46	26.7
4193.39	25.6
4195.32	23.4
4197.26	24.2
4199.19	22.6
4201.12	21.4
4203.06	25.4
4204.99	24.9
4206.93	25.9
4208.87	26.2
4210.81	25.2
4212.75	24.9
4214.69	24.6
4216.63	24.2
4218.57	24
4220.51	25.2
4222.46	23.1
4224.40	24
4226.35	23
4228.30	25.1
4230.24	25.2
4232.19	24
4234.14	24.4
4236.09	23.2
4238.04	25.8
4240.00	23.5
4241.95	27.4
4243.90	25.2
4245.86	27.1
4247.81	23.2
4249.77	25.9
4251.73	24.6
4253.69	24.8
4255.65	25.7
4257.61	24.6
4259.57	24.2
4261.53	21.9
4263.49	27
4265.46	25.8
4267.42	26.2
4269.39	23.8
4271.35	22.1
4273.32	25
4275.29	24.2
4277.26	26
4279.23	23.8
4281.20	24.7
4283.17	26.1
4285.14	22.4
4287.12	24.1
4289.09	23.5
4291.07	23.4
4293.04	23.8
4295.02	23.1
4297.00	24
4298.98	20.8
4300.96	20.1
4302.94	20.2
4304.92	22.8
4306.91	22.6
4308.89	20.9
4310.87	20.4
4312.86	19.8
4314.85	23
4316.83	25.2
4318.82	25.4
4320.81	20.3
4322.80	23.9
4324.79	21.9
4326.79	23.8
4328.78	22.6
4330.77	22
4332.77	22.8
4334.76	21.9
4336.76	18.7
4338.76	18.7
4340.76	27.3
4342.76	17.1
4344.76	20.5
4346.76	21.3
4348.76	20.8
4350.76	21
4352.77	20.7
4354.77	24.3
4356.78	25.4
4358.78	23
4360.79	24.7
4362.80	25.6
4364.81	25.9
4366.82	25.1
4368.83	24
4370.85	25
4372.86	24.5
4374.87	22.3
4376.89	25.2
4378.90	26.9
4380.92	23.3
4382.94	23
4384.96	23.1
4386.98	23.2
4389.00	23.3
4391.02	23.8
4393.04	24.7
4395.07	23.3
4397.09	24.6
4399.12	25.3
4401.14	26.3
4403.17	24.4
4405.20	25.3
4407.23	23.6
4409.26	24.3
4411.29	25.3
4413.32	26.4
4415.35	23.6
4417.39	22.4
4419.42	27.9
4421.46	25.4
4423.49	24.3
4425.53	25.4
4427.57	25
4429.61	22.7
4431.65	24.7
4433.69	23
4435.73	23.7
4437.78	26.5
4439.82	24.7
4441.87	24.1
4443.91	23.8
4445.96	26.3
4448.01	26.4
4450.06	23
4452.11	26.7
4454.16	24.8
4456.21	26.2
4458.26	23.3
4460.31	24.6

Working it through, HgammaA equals 2.2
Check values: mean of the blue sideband 22.6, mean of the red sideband 24.4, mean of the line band 22.2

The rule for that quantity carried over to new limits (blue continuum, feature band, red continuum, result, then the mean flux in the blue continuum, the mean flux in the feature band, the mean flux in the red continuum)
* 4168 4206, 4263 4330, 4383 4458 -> 2.2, 23.6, 23.3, 24.6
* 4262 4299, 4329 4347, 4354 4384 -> 2.4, 24.3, 21.2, 24.5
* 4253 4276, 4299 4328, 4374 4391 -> 2.6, 24.6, 22.1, 23.8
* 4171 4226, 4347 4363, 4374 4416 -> 0.9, 24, 23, 24.4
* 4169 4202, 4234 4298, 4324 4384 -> -3.8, 23.4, 24.6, 23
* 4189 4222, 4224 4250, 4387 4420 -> -0.2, 24.6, 24.8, 24.6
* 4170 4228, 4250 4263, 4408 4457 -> -0.2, 24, 24.5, 24.8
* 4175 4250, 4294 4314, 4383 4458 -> 2.5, 24.4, 21.5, 24.6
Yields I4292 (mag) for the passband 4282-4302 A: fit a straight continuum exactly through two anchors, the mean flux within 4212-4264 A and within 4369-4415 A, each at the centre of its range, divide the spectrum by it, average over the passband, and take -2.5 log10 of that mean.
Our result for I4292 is 0.06 mag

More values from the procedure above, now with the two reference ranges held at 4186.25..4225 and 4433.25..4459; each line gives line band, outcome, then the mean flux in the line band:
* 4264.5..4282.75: -0.01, 24.7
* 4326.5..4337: 0.12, 22.1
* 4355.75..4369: -0.01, 24.9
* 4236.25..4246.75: -0.05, 25.6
